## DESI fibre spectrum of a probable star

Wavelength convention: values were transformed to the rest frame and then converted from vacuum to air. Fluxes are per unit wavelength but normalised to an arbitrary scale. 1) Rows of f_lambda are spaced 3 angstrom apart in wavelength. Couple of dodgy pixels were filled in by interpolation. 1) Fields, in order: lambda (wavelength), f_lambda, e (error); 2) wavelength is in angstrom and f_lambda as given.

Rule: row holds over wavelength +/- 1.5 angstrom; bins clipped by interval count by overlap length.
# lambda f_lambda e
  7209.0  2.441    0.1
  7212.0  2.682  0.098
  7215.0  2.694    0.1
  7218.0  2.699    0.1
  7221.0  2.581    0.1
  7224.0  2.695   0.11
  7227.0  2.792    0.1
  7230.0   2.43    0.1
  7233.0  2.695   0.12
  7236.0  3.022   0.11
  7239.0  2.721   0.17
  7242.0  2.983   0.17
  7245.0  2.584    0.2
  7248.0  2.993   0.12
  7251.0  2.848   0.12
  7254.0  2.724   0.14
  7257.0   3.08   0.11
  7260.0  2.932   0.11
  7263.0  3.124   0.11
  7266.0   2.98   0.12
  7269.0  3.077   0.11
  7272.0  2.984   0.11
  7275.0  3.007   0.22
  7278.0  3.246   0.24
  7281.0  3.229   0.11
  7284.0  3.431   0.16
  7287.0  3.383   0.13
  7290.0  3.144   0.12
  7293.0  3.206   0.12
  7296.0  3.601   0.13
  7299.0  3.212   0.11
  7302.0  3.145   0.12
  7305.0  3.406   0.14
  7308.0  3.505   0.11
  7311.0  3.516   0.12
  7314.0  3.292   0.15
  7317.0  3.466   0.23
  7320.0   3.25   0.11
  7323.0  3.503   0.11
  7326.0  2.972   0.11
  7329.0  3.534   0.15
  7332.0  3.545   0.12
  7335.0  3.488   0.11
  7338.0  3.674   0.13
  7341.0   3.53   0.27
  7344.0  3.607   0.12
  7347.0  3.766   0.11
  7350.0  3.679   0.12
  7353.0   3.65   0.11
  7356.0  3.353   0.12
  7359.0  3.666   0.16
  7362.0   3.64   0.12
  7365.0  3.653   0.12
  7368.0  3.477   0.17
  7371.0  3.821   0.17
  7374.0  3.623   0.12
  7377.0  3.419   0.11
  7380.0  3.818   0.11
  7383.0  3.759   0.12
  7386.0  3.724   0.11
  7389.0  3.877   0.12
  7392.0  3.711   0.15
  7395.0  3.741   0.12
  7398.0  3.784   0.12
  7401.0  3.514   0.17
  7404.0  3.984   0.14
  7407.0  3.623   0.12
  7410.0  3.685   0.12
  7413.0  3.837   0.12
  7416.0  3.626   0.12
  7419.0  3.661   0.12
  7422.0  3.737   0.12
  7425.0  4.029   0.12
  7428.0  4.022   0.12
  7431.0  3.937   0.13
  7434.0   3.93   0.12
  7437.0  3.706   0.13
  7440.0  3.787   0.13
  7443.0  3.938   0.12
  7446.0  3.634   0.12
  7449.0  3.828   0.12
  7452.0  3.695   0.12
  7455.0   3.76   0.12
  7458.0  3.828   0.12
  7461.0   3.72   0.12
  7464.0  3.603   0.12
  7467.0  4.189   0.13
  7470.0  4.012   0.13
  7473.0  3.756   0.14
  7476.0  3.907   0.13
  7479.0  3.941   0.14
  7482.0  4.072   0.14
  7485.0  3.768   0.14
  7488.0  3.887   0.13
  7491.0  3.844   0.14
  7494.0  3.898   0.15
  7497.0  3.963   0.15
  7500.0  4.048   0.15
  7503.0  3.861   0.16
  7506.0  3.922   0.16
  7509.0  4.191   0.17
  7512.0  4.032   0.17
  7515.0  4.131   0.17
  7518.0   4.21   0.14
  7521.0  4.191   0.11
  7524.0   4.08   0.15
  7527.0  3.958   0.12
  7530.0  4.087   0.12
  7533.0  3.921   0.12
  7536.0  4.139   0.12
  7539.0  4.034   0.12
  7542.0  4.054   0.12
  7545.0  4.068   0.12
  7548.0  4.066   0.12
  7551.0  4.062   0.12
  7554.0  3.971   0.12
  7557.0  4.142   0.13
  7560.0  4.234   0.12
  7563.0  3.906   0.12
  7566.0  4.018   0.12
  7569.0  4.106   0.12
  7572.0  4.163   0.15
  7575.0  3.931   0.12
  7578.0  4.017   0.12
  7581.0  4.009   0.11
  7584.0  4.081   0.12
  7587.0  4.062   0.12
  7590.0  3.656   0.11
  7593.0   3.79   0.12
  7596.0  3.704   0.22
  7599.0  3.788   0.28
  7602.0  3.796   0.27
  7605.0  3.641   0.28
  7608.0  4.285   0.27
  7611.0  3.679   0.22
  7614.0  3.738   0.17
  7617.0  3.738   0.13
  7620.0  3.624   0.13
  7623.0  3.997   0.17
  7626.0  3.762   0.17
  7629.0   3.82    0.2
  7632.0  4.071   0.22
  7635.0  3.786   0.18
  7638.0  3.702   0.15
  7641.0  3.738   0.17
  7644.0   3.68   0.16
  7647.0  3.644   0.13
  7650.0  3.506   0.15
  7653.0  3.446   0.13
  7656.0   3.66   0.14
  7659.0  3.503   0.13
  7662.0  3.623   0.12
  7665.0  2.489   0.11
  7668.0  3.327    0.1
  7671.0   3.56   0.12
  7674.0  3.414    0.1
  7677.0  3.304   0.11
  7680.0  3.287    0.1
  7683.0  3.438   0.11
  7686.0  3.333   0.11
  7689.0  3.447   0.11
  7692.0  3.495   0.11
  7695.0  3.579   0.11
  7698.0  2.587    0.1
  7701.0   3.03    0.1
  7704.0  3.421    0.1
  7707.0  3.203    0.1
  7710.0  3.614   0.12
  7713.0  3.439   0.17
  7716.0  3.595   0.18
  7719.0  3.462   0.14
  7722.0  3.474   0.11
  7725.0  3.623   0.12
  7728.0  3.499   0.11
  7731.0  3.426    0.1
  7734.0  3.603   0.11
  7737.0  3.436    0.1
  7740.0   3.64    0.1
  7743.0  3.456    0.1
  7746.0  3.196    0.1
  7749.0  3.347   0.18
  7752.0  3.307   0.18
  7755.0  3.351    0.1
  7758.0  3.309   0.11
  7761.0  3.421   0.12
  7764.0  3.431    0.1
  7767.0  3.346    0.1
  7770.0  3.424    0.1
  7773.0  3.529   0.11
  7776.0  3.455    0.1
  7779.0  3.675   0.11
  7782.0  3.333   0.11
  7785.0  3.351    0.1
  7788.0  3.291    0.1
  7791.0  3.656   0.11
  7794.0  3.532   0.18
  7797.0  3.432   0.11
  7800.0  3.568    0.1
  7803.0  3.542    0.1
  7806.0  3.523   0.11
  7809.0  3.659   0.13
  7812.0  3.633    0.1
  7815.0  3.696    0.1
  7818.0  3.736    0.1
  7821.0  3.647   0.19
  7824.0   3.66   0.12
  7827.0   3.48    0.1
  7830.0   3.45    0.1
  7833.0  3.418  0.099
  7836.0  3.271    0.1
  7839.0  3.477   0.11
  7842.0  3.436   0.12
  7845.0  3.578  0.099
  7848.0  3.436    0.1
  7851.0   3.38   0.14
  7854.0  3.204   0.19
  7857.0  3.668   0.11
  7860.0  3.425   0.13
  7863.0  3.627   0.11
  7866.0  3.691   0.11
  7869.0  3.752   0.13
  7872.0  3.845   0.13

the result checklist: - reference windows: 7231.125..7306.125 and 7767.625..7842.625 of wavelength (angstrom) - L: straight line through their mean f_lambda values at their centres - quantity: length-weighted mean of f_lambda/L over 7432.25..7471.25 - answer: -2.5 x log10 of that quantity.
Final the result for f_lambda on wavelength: -0.19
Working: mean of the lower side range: 3.07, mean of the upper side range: 3.51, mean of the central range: 3.82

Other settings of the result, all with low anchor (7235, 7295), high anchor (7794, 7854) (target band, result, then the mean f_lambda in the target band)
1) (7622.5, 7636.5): -0.158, 3.88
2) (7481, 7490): -0.204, 3.9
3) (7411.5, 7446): -0.201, 3.83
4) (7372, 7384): -0.167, 3.66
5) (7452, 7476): -0.193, 3.83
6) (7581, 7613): -0.160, 3.85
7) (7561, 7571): -0.217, 4.03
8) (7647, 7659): -0.055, 3.55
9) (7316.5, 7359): -0.133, 3.51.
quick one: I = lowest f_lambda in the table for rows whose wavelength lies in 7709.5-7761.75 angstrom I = 3.196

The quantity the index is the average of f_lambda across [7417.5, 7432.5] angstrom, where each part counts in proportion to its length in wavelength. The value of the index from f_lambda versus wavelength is 3.88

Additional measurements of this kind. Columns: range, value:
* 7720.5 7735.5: 3.52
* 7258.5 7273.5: 3.02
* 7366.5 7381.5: 3.63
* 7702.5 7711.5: 3.41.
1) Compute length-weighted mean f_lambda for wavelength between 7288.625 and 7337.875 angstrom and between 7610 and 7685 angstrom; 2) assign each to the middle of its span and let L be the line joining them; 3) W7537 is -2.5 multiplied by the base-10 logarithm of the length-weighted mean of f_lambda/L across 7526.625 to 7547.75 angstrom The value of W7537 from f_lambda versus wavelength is -0.15 mag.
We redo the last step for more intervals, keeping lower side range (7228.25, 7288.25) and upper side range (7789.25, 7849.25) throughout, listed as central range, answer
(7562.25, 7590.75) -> -0.212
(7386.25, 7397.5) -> -0.210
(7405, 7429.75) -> -0.205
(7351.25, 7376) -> -0.172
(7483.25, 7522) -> -0.234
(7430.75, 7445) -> -0.215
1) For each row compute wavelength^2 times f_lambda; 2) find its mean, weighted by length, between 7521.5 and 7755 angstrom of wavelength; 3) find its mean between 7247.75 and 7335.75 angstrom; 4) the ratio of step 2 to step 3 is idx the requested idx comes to 1.2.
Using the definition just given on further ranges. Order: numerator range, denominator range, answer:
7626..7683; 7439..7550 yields 0.93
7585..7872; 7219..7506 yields 1.11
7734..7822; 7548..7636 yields 0.93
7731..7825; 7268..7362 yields 1.16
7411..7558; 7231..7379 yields 1.25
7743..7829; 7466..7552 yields 0.93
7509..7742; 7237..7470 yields 1.14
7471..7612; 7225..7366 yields 1.31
